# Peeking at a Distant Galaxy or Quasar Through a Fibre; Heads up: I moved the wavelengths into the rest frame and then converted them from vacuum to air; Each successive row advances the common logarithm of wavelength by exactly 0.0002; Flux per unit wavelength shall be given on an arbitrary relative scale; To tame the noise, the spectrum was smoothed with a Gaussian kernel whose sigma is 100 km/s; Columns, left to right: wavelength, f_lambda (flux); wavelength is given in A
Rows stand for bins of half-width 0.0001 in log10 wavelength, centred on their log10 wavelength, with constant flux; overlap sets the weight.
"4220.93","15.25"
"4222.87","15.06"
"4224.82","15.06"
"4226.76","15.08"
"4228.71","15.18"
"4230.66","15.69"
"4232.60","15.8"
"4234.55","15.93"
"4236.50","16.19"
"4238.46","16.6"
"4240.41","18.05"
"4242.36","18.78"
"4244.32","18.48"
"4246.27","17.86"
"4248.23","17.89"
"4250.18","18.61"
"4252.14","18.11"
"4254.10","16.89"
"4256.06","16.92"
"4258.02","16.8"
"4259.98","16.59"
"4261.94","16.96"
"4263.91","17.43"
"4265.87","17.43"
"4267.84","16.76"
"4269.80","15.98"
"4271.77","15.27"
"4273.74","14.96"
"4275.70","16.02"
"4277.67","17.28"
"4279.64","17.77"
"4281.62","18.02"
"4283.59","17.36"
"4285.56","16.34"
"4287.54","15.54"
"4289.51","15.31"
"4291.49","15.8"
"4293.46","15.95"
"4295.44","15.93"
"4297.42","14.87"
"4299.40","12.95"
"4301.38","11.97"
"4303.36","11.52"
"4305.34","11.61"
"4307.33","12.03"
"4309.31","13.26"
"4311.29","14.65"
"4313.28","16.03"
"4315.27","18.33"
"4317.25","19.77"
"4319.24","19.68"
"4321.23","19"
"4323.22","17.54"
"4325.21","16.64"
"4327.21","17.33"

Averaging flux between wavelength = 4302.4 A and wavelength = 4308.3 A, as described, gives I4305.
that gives 11.7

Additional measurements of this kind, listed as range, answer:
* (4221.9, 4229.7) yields 15.1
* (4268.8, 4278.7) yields 15.9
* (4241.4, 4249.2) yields 18.2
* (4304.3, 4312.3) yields 12.9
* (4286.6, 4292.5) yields 15.6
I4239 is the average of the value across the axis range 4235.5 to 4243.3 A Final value 17.4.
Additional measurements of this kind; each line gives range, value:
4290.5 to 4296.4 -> 15.9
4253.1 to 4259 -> 16.9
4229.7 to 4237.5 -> 15.9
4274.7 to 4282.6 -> 17.3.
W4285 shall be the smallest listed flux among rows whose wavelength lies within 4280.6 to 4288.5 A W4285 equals 15.54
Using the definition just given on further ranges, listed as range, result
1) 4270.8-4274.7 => 14.96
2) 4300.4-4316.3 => 11.52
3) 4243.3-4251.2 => 17.86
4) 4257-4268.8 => 16.59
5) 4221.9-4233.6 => 15.06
